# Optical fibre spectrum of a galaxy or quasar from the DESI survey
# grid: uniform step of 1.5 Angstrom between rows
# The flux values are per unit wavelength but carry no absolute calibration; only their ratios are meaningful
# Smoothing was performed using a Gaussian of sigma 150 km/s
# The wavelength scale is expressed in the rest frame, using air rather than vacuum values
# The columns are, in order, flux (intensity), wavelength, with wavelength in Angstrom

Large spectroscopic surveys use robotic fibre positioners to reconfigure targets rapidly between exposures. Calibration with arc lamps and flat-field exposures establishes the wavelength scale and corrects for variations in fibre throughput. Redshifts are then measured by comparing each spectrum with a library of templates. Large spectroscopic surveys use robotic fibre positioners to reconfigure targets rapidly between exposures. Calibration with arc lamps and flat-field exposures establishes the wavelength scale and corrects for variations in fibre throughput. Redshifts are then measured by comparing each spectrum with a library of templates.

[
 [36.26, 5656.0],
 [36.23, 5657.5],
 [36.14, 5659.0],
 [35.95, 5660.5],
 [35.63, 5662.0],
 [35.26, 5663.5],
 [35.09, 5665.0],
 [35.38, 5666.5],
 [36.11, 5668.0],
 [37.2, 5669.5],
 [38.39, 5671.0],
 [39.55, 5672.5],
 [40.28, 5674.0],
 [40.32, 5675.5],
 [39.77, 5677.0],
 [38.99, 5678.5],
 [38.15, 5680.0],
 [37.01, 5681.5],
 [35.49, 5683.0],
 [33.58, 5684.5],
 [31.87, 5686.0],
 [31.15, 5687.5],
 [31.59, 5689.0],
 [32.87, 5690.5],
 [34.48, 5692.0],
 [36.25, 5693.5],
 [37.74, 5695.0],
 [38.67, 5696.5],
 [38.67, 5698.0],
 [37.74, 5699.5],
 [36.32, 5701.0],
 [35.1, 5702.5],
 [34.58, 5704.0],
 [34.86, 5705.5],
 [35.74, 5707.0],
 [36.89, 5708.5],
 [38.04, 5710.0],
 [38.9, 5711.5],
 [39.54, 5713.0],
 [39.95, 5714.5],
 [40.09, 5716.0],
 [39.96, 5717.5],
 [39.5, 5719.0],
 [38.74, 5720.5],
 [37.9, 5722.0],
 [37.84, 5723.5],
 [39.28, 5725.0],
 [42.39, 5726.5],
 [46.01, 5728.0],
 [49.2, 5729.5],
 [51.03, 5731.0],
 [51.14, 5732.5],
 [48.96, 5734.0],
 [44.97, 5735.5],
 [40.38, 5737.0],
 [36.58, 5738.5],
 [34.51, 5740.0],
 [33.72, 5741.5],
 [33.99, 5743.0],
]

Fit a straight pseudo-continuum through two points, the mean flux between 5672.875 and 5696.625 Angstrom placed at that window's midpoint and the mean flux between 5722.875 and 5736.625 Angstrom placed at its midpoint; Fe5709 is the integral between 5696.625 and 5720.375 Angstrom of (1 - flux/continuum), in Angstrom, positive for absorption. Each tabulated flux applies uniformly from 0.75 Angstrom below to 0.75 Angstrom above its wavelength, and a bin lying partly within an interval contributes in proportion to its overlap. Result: 1.92 Angstrom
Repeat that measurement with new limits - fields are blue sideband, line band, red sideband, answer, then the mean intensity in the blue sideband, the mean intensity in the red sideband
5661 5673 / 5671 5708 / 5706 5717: 1.1 Angstrom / 36.5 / 38.4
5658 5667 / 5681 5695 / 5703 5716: 1.0 Angstrom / 35.6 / 37.4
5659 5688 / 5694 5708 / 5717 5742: 0.9 Angstrom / 36.6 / 42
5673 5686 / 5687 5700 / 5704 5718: 0.8 Angstrom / 37.6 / 38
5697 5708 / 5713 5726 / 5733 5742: -0.4 Angstrom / 36.2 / 40.3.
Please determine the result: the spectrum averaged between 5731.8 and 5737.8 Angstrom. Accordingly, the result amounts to 46.2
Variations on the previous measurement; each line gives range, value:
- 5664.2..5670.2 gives 35.9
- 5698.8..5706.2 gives 35.7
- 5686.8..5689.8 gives 31.4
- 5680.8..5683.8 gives 36.2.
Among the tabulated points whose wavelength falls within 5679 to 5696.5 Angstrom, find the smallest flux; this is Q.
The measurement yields 31.15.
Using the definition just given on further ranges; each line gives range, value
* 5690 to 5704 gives 32.87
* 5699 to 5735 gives 34.58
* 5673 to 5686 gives 31.87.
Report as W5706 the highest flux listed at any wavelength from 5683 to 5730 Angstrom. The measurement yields 49.2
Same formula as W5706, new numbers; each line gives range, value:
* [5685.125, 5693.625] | 36.25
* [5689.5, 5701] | 38.67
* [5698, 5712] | 38.9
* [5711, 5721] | 40.09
